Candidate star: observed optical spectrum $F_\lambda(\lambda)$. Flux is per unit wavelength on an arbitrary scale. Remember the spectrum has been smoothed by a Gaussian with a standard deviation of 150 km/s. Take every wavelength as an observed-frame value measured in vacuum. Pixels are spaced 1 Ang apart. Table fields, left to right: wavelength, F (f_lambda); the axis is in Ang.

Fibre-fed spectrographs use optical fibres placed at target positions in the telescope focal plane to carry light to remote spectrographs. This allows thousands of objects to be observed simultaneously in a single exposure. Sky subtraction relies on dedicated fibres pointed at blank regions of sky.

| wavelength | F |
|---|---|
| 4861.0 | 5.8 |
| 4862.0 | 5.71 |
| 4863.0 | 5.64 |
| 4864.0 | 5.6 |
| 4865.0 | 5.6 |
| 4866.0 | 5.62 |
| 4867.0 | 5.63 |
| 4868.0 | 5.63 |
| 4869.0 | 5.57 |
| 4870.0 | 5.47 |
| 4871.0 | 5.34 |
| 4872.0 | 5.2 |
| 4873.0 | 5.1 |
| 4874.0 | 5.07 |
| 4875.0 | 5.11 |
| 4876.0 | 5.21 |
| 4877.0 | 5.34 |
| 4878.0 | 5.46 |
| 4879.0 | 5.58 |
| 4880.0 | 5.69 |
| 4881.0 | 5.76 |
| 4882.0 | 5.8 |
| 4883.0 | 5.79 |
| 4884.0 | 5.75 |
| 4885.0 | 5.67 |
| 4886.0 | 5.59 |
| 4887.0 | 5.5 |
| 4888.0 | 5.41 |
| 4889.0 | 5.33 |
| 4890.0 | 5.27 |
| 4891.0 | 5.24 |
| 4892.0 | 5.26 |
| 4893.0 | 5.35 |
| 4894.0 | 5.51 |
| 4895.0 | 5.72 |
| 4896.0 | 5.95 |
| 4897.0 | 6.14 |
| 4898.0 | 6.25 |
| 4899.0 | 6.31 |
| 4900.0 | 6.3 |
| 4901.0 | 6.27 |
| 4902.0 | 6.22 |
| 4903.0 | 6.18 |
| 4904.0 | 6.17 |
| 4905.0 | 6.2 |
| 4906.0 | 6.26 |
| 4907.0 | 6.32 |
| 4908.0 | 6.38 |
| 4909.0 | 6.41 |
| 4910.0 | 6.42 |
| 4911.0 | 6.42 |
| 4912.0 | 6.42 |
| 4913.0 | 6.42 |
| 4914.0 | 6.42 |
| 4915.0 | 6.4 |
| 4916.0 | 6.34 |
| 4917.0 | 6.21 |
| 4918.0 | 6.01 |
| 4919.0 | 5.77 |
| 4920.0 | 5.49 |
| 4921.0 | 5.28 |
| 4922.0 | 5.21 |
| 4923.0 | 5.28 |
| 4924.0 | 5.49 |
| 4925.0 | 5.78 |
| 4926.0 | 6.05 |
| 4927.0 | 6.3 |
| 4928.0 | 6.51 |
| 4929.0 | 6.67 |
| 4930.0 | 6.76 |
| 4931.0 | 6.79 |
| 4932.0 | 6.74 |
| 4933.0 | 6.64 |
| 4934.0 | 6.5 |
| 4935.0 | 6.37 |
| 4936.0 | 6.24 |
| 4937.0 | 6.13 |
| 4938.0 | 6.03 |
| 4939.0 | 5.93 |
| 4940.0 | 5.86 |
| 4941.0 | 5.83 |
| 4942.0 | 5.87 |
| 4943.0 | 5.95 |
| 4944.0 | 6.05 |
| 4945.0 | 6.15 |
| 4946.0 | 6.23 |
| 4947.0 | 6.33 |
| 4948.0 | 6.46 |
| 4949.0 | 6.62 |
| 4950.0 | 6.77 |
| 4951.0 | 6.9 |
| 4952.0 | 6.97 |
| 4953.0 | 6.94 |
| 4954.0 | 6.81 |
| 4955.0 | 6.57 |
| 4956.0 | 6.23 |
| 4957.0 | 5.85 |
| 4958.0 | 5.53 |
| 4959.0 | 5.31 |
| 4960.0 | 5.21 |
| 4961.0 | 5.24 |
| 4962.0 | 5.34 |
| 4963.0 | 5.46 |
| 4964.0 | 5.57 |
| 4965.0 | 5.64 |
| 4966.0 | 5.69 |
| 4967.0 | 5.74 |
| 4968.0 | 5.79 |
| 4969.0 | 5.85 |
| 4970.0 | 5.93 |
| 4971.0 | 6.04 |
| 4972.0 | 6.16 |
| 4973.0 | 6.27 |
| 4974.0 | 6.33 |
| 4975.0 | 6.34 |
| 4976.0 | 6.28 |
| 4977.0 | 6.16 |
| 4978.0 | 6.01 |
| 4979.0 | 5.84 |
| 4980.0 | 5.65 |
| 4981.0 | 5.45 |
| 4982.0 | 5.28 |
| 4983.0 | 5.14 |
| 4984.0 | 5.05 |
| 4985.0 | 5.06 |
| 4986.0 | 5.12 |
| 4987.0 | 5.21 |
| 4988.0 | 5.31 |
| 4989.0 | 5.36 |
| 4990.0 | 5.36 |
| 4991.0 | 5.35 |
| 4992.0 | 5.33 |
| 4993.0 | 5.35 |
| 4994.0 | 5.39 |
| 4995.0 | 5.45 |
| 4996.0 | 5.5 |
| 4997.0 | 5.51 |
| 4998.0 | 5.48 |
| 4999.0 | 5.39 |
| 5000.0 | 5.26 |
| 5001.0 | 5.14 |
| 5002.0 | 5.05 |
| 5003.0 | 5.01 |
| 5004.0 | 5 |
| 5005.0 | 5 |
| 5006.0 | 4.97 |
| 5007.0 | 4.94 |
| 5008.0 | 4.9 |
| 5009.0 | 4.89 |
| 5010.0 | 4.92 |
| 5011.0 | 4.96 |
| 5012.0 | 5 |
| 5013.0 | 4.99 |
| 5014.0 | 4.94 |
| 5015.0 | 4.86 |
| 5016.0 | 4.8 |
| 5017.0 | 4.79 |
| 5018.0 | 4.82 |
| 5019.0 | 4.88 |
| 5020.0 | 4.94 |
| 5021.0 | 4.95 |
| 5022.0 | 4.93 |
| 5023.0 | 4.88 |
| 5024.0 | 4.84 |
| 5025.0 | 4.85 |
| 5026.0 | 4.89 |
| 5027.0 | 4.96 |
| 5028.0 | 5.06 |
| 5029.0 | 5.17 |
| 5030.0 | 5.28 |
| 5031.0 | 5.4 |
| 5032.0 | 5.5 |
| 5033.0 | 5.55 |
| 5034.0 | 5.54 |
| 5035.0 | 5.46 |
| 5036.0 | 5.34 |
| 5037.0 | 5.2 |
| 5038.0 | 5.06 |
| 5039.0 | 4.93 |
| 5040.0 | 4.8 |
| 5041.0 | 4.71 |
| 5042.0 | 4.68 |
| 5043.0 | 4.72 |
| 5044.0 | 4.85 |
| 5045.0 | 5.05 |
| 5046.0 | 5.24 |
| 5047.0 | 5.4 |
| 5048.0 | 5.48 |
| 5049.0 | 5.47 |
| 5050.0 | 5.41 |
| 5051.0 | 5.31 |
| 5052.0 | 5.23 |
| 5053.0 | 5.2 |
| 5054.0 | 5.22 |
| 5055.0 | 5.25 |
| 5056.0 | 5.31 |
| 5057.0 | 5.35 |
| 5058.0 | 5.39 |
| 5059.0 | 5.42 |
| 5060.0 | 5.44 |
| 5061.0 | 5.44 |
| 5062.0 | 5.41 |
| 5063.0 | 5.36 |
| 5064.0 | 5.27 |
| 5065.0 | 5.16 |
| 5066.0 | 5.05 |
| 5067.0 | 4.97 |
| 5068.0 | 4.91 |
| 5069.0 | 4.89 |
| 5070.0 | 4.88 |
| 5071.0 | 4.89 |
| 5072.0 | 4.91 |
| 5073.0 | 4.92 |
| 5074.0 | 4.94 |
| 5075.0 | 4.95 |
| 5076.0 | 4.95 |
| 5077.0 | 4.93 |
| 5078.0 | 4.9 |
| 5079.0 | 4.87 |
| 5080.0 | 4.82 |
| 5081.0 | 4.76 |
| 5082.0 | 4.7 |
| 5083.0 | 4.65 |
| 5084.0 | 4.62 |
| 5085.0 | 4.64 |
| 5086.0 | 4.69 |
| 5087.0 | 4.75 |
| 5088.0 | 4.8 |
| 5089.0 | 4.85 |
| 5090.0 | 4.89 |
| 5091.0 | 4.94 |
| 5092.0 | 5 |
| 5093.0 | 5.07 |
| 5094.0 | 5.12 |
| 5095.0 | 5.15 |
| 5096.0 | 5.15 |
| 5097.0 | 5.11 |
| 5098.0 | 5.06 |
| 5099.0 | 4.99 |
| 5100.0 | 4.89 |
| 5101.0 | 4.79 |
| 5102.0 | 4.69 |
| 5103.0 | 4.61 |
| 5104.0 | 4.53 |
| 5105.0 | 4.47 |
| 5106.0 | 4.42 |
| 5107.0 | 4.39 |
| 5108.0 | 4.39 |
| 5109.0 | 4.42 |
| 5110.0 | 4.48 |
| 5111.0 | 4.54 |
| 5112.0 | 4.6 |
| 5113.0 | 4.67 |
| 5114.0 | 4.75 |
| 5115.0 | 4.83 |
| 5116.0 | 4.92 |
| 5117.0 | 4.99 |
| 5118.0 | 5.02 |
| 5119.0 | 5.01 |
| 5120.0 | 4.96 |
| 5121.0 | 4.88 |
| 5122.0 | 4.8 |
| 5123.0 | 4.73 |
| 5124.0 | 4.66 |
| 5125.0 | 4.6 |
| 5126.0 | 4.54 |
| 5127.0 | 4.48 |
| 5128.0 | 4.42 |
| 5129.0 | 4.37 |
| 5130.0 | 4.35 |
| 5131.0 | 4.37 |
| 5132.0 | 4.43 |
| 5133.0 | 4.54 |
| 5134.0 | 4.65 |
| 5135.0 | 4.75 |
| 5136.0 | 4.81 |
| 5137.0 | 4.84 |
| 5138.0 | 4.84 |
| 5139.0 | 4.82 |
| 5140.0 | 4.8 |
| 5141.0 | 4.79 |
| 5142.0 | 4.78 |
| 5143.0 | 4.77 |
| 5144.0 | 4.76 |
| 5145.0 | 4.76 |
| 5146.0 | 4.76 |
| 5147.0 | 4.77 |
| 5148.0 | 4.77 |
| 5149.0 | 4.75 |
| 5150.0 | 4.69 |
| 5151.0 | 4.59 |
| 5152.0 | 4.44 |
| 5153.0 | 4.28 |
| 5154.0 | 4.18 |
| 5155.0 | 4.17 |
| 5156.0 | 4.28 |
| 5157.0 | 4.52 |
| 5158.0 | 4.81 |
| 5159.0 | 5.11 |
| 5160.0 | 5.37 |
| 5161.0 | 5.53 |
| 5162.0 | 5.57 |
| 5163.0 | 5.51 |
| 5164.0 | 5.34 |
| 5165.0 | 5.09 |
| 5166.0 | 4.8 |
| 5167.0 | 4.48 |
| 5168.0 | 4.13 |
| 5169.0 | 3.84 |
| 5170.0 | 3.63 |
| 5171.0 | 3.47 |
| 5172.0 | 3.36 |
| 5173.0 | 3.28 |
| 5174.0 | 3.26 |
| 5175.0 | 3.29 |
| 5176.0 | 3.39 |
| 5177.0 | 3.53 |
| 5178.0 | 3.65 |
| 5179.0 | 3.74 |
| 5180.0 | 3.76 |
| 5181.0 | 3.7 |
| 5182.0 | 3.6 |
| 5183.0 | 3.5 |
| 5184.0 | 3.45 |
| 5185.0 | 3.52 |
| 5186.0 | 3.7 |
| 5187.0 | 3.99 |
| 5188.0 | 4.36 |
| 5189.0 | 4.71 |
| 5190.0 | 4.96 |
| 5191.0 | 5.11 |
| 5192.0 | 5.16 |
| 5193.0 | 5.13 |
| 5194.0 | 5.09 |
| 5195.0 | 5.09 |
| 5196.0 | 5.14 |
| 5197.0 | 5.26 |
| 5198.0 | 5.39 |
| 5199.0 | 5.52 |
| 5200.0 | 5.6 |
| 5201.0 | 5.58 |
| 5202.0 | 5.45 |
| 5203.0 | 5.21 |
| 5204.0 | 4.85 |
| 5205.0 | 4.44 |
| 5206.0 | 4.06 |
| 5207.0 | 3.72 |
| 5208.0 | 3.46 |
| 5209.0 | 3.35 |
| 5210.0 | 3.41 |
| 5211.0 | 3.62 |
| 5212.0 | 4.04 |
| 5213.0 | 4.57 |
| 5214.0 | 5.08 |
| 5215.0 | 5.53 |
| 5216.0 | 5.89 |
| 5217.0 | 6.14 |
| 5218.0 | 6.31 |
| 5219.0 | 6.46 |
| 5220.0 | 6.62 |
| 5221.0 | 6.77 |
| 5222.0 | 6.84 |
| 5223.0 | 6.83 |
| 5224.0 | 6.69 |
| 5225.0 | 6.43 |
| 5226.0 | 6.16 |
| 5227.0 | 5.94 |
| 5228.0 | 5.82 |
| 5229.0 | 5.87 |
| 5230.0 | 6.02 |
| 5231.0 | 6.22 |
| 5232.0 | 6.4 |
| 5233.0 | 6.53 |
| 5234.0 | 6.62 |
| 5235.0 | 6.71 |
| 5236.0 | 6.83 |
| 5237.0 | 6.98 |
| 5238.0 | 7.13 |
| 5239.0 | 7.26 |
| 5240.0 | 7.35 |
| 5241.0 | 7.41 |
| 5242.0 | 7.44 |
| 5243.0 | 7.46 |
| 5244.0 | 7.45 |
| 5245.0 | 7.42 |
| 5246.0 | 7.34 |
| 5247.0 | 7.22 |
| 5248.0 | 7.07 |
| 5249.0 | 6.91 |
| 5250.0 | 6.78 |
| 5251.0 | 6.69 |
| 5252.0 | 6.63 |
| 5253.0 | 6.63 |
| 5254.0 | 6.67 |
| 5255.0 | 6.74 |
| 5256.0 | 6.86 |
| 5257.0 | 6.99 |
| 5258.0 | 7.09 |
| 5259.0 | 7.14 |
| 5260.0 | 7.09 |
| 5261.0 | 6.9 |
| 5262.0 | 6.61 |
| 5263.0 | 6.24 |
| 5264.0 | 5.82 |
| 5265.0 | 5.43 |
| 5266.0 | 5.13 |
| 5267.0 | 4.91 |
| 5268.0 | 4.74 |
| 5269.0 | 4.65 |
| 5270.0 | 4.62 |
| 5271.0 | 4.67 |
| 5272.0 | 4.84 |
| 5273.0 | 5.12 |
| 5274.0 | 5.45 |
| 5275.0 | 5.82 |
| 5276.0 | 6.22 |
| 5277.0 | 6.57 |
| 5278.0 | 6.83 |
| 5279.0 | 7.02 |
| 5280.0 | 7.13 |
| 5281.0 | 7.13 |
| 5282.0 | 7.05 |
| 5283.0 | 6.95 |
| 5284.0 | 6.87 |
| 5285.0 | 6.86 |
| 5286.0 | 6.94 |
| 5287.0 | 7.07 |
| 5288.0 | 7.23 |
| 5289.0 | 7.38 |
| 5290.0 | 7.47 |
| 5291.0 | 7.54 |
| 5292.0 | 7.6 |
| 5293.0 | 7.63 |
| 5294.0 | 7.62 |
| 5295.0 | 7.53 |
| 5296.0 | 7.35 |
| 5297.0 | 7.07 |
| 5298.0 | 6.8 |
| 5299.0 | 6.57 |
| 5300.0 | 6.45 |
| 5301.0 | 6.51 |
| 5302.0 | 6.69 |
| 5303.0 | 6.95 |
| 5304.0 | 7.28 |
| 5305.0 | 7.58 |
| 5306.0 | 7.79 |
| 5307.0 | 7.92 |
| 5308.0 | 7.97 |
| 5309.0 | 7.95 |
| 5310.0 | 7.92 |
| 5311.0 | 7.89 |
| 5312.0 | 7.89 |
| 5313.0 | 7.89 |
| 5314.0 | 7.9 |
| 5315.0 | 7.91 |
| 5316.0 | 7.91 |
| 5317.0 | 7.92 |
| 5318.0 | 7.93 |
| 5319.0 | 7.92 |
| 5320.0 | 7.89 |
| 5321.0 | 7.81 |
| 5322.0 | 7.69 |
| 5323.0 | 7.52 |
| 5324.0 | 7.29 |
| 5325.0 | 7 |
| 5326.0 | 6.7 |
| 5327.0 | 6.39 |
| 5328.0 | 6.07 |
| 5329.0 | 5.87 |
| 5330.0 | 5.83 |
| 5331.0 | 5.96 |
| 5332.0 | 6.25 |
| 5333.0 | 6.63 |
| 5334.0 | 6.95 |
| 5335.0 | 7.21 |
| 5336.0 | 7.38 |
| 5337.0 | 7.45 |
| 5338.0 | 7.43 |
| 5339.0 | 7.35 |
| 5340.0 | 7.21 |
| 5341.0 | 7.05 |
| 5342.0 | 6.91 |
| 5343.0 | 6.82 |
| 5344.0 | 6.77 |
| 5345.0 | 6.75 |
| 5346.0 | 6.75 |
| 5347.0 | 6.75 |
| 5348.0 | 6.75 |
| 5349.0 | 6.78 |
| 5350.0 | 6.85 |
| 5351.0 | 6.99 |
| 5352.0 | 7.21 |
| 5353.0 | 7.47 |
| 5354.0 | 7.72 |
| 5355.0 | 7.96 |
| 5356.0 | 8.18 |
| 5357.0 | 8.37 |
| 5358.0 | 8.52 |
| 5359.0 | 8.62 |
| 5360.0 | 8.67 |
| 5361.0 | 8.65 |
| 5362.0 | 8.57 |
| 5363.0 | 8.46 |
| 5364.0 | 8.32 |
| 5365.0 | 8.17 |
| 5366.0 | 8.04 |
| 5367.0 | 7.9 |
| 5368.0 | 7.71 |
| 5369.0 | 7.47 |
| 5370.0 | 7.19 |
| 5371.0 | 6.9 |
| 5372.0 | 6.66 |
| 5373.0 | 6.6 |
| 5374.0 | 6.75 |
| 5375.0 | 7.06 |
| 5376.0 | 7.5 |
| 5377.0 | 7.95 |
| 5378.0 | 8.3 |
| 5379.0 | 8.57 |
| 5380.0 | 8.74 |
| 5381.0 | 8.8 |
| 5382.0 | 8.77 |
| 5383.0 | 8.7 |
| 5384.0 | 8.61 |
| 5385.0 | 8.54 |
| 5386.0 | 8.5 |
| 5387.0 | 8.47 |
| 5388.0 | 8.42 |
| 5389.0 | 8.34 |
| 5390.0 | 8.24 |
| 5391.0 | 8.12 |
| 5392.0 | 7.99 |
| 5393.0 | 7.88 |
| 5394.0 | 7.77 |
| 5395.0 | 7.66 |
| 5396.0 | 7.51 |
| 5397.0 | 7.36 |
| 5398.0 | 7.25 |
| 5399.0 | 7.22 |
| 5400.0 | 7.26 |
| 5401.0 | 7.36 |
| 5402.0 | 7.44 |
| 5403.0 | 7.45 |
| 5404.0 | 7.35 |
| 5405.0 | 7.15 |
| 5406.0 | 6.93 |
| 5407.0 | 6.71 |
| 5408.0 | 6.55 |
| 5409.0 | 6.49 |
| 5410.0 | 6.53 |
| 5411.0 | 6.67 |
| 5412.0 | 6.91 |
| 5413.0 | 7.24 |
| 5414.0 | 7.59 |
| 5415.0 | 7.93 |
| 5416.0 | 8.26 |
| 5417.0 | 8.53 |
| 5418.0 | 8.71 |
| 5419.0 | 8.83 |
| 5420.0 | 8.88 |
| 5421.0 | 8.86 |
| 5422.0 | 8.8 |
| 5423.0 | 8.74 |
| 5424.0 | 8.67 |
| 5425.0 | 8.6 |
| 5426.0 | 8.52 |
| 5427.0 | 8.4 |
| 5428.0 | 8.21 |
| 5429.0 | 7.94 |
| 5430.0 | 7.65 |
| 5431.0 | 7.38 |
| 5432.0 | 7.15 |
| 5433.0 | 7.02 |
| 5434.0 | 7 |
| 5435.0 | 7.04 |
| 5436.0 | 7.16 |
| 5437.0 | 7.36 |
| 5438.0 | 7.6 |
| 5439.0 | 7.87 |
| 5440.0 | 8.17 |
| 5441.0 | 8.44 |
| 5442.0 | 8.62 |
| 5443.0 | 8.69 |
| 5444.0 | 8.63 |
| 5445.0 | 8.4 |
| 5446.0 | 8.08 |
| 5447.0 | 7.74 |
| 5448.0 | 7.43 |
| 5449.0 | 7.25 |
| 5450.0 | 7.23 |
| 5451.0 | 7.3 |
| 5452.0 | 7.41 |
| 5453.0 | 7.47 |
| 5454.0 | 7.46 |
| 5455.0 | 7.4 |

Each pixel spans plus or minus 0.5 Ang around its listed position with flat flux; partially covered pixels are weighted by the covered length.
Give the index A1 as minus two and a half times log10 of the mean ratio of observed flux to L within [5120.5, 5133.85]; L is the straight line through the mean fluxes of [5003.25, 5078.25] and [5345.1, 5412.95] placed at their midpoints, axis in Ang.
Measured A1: 0.251 mag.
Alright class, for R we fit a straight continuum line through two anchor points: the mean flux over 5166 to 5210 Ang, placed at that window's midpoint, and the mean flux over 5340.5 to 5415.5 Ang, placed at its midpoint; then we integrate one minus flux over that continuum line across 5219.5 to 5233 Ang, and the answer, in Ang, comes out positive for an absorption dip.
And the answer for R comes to -3.9 Ang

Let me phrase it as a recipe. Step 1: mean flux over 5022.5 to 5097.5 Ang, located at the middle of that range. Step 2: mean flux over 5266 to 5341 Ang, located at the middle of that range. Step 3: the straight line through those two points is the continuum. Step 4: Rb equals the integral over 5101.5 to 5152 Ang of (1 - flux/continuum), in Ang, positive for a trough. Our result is 8.2 Ang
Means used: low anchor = 5.07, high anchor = 6.93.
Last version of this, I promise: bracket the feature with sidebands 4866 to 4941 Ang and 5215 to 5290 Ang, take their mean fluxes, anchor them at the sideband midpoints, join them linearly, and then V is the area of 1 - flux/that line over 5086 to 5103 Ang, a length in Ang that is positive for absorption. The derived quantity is 3.5 Ang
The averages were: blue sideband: 5.9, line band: 4.94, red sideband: 6.51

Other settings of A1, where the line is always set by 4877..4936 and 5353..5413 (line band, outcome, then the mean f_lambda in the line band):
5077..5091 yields 0.36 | 4.78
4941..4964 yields 0.01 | 6.11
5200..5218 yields 0.45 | 4.69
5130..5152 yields 0.41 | 4.7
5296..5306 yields 0.08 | 6.95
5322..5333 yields 0.16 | 6.55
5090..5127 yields 0.37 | 4.78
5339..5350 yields 0.11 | 6.88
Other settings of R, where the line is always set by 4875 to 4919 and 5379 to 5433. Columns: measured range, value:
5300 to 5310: 0.16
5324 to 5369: 2.12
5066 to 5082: 4.13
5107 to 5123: 4.79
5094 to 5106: 3.31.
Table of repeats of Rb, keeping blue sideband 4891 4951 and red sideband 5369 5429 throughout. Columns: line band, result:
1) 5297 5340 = 1.72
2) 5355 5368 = -1.08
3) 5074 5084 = 2.79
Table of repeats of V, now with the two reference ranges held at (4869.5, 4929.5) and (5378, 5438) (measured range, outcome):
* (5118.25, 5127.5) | 2.7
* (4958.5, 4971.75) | 1.0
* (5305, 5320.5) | -0.9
